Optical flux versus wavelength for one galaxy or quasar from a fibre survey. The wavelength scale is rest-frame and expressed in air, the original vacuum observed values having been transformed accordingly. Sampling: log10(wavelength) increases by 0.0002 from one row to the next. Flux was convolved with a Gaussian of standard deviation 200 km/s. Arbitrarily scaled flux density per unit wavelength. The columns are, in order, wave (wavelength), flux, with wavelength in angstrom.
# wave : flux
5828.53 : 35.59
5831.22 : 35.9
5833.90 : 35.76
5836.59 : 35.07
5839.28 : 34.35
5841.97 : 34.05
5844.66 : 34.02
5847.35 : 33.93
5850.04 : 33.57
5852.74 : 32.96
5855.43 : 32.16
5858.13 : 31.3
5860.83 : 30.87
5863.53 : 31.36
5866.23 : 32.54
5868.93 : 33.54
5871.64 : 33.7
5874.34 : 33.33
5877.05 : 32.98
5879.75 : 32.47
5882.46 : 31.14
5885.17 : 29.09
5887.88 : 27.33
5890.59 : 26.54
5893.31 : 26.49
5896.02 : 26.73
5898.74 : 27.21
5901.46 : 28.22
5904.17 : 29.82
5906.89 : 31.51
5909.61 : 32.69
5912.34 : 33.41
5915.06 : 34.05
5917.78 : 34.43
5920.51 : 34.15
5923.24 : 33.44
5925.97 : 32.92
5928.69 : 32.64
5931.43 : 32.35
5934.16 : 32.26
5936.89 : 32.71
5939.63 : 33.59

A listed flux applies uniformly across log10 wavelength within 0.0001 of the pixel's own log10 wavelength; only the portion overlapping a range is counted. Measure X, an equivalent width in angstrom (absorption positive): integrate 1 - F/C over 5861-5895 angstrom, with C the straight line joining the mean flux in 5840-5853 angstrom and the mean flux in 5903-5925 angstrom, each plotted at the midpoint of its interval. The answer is 2.6 angstrom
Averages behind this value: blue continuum 33.8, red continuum 33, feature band 30.8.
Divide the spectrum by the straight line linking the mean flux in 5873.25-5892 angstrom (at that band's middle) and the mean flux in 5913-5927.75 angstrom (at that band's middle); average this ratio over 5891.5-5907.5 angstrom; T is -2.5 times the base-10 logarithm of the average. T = 0.14 mag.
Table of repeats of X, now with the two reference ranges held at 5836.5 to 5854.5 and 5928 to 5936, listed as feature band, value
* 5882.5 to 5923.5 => 3.23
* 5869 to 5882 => 0.13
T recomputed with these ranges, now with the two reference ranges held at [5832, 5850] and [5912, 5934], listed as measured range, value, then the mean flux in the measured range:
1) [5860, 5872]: 0.059 mag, 32.4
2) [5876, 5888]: 0.102 mag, 30.9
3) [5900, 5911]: 0.104 mag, 30.5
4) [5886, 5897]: 0.249 mag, 26.9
